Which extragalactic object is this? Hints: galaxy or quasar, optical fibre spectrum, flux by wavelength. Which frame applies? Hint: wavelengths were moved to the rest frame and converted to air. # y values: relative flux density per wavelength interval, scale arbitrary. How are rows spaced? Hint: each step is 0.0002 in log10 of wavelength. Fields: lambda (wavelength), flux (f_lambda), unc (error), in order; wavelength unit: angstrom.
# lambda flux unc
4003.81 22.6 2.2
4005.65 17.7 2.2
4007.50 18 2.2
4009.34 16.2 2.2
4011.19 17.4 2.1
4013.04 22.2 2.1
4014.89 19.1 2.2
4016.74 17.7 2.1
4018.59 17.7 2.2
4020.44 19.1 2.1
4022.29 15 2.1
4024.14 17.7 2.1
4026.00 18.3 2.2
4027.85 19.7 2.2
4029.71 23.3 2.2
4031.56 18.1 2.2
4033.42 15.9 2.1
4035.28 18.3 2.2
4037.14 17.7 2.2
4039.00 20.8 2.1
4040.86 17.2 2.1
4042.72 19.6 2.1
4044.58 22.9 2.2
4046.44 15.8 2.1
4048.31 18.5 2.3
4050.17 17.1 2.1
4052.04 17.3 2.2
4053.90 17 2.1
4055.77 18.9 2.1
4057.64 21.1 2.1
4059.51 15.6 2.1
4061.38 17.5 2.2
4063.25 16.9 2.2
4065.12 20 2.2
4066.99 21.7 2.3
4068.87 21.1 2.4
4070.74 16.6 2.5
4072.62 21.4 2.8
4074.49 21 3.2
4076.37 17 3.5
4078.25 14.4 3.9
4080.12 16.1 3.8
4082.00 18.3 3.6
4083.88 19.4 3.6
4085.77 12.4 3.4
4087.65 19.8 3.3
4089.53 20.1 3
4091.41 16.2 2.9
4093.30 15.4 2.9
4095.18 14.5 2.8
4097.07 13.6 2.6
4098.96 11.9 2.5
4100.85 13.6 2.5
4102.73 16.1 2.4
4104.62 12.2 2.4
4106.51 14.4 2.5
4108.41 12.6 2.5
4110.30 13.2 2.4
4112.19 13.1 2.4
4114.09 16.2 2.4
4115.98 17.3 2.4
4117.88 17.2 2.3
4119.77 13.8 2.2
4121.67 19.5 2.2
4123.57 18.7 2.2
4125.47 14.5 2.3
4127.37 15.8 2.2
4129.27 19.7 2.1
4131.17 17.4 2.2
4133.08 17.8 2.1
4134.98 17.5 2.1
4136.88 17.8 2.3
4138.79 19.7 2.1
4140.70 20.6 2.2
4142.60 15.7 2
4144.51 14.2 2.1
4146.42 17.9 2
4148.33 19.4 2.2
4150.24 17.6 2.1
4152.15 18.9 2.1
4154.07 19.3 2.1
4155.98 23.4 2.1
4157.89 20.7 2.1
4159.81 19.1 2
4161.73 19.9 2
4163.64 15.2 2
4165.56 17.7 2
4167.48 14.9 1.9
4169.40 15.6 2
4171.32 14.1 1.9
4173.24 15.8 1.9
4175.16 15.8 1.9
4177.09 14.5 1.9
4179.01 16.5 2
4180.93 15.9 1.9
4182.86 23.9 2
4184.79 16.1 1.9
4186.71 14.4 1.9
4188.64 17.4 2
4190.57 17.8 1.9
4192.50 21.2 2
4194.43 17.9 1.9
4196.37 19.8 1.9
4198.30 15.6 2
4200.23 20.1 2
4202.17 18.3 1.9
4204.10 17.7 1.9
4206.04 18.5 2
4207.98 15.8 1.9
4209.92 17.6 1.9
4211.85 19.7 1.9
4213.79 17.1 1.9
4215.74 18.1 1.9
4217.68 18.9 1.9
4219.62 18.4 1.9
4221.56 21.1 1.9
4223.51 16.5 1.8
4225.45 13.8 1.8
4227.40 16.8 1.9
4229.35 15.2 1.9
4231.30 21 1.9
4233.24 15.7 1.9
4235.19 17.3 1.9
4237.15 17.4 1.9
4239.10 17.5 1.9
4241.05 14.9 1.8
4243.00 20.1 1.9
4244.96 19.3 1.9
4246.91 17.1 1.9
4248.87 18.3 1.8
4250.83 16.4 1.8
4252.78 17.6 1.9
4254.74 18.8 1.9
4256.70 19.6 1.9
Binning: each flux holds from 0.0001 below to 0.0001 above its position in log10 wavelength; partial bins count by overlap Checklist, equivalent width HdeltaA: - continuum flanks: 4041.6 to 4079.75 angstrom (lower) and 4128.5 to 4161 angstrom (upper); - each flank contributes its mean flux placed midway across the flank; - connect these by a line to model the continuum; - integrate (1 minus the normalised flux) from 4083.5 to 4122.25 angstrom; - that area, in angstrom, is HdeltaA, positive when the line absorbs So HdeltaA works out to 6.9 angstrom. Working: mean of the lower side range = 18.5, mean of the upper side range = 18.6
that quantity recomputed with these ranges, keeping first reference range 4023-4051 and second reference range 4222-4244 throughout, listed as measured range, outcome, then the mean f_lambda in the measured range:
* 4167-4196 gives 0.96 angstrom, 16.9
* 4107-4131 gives 2.68 angstrom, 16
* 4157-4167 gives -0.39 angstrom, 18.3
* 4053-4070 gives -0.32 angstrom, 18.8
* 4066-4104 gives 2.73 angstrom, 17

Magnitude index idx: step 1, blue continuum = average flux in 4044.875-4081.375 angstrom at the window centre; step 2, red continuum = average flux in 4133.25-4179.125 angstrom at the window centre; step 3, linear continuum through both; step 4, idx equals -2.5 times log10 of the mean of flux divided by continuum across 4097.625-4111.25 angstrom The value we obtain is 0.315 mag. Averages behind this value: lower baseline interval 18.2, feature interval 13.4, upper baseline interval 17.6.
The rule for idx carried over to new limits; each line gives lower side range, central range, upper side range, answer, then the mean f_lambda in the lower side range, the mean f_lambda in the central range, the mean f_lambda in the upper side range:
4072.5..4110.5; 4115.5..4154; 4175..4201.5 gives -0.06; 15.8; 17.6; 17.7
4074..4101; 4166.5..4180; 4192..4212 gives 0.16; 16.2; 15.3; 18.3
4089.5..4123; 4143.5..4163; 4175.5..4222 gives -0.15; 15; 19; 18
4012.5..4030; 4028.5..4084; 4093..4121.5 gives -0.10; 18.7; 18.5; 14.5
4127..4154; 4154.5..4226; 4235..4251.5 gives 0.00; 17.9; 17.7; 17.6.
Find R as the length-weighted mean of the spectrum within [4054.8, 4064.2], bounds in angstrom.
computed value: 18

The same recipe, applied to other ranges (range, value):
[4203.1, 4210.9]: 17.4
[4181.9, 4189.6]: 18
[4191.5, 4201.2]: 18.9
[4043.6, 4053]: 18.3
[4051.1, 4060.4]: 18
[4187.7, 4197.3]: 18.8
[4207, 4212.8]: 17.7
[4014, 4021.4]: 18.4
